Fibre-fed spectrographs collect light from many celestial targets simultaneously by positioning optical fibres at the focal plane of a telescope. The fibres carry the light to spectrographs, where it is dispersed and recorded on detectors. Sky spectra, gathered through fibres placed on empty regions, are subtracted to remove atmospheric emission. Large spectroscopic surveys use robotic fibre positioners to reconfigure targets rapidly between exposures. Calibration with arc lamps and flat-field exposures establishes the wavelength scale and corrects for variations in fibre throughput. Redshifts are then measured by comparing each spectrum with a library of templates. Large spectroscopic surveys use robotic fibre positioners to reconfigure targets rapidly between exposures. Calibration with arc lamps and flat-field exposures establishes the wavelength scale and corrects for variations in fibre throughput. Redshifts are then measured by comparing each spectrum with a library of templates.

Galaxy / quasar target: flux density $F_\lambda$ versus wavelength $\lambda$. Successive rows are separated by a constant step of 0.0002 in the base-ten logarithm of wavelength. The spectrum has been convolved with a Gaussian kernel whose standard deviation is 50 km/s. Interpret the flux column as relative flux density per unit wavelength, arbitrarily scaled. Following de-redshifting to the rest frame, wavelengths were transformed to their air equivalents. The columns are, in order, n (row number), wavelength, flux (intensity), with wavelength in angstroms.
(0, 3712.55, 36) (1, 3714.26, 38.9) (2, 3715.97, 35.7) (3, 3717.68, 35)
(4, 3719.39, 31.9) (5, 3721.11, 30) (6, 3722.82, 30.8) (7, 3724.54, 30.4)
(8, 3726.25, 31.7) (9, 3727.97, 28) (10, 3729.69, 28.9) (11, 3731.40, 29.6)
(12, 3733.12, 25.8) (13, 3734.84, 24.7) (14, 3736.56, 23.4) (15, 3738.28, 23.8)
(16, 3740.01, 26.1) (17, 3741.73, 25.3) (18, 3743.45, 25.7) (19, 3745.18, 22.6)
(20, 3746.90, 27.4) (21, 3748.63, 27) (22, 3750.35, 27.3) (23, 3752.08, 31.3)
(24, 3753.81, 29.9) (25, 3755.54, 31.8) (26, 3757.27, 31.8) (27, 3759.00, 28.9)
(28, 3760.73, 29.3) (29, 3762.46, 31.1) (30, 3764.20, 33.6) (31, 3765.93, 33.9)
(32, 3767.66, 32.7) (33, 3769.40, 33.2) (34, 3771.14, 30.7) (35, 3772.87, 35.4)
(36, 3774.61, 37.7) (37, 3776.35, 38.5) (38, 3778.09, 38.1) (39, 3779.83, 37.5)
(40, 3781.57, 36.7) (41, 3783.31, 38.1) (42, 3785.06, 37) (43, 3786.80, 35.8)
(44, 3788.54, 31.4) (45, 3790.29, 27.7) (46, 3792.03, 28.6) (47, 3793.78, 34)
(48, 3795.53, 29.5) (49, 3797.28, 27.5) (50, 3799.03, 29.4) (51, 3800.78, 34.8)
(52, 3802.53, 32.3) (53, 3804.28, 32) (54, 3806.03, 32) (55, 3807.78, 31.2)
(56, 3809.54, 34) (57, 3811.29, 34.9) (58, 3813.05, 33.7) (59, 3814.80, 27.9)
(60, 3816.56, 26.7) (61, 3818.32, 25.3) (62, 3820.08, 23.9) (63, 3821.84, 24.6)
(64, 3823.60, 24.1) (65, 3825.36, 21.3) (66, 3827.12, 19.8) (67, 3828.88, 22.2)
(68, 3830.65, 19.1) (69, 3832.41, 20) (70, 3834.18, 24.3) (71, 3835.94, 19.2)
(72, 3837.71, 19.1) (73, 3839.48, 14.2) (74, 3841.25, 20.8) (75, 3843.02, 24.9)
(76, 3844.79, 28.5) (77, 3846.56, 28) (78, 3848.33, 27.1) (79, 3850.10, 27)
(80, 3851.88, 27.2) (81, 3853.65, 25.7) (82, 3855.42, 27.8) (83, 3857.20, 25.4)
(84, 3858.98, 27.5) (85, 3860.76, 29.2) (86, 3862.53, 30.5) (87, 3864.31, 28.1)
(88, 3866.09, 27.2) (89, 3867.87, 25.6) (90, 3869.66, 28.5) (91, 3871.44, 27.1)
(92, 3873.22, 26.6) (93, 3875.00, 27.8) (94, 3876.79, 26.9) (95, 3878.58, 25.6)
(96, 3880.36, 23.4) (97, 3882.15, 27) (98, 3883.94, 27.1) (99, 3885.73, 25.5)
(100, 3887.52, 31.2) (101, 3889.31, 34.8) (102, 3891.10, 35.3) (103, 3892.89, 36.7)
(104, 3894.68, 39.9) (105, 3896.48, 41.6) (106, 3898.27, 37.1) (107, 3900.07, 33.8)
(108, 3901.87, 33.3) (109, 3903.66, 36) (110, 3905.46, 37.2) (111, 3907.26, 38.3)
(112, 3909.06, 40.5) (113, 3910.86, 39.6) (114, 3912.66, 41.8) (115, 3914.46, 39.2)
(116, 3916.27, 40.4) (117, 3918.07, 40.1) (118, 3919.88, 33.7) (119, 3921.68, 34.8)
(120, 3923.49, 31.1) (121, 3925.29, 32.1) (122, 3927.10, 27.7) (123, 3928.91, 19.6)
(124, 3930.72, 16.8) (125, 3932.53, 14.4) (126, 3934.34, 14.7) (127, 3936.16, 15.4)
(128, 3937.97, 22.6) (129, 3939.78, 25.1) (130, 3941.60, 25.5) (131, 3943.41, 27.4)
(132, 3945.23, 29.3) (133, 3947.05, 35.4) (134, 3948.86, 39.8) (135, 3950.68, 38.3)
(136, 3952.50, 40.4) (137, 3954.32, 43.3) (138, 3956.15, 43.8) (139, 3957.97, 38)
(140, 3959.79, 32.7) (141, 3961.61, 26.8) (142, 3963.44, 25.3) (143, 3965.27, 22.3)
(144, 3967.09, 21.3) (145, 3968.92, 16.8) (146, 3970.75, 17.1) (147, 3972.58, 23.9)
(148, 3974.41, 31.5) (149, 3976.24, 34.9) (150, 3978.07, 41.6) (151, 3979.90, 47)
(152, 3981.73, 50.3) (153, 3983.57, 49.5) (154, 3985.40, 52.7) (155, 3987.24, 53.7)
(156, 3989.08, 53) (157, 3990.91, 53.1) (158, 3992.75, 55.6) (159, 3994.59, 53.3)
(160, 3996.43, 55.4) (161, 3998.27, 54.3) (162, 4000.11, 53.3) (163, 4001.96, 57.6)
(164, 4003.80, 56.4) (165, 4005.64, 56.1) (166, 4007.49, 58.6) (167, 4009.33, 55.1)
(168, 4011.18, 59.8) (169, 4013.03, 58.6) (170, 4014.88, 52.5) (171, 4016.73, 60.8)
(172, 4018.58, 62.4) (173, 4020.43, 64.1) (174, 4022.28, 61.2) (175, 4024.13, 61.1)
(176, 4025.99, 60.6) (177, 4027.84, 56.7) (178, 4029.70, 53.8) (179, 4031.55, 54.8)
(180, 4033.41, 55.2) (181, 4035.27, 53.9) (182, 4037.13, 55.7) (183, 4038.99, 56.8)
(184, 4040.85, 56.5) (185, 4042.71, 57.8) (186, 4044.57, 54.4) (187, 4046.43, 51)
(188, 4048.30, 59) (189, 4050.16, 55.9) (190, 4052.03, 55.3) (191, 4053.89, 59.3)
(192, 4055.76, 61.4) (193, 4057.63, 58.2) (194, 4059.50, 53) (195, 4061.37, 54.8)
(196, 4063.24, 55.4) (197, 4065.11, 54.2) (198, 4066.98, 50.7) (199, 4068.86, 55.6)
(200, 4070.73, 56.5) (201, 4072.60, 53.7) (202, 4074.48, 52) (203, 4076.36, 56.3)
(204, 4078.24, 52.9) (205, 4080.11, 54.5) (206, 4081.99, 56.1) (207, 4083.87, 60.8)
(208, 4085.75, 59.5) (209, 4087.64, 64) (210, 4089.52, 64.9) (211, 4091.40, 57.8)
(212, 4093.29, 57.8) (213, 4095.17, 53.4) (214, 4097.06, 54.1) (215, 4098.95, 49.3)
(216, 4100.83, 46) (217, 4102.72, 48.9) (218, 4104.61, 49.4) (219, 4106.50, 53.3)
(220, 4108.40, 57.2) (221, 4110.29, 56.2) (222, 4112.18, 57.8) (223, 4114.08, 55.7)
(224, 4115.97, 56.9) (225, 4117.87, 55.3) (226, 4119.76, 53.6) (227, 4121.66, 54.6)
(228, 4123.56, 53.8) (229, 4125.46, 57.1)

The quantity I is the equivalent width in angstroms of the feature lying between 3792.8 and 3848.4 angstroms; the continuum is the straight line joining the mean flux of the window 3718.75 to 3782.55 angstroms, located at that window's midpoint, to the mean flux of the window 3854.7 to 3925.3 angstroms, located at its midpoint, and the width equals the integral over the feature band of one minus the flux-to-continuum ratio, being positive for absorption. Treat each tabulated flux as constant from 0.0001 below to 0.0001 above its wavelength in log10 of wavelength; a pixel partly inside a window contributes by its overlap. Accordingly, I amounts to 8.7 angstroms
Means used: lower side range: 30.4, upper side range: 32.4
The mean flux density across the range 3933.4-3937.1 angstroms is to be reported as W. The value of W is 15.1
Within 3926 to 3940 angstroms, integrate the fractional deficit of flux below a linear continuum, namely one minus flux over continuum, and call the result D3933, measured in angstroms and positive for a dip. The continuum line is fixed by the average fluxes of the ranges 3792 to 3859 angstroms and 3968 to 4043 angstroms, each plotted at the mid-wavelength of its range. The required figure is 7.5 angstroms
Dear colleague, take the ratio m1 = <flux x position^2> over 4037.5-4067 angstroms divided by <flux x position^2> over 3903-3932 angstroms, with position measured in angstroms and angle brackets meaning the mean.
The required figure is 1.76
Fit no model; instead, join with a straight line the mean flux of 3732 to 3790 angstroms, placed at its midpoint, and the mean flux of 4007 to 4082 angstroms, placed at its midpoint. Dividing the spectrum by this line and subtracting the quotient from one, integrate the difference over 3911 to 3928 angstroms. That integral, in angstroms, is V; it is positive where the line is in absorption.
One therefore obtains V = 3.5 angstroms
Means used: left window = 31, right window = 56.5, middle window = 35.8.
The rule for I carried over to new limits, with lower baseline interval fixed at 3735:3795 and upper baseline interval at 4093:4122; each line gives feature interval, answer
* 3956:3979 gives 8.3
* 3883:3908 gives 3.1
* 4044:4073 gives -3.0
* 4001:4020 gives -4.3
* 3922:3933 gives 4.5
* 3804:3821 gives 2.1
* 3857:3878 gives 5.7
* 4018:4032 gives -3.3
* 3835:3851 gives 5.8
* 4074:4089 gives -1.6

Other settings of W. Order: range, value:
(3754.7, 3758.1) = 31.8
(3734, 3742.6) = 24.7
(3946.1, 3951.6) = 37.8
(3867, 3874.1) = 26.9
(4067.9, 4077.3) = 54.8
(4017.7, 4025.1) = 62.2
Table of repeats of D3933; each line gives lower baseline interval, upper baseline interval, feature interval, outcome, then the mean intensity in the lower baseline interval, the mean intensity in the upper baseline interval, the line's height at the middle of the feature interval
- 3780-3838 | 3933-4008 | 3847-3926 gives 4.0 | 28.6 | 38.7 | 33.4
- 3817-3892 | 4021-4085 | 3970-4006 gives -0.9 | 25.6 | 56.1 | 46.1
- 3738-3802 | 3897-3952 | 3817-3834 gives 4.9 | 31.5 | 31.5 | 31.5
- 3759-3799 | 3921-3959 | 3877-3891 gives 1.1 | 33.4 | 29.3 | 30.7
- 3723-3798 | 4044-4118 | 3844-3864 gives 5.4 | 30.7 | 55.5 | 37.9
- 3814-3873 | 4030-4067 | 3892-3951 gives 6.6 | 24.8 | 55.8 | 36.6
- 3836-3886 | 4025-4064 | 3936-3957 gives 3.9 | 25.9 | 56.2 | 40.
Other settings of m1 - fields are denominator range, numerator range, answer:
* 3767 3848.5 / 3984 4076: 2.17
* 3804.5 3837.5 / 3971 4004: 2.03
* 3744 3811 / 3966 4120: 1.90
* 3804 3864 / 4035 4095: 2.46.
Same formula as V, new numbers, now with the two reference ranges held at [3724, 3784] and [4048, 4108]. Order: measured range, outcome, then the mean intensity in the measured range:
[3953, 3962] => 1.7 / 37.7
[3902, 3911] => 0.9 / 37.8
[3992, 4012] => -2.6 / 55.9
